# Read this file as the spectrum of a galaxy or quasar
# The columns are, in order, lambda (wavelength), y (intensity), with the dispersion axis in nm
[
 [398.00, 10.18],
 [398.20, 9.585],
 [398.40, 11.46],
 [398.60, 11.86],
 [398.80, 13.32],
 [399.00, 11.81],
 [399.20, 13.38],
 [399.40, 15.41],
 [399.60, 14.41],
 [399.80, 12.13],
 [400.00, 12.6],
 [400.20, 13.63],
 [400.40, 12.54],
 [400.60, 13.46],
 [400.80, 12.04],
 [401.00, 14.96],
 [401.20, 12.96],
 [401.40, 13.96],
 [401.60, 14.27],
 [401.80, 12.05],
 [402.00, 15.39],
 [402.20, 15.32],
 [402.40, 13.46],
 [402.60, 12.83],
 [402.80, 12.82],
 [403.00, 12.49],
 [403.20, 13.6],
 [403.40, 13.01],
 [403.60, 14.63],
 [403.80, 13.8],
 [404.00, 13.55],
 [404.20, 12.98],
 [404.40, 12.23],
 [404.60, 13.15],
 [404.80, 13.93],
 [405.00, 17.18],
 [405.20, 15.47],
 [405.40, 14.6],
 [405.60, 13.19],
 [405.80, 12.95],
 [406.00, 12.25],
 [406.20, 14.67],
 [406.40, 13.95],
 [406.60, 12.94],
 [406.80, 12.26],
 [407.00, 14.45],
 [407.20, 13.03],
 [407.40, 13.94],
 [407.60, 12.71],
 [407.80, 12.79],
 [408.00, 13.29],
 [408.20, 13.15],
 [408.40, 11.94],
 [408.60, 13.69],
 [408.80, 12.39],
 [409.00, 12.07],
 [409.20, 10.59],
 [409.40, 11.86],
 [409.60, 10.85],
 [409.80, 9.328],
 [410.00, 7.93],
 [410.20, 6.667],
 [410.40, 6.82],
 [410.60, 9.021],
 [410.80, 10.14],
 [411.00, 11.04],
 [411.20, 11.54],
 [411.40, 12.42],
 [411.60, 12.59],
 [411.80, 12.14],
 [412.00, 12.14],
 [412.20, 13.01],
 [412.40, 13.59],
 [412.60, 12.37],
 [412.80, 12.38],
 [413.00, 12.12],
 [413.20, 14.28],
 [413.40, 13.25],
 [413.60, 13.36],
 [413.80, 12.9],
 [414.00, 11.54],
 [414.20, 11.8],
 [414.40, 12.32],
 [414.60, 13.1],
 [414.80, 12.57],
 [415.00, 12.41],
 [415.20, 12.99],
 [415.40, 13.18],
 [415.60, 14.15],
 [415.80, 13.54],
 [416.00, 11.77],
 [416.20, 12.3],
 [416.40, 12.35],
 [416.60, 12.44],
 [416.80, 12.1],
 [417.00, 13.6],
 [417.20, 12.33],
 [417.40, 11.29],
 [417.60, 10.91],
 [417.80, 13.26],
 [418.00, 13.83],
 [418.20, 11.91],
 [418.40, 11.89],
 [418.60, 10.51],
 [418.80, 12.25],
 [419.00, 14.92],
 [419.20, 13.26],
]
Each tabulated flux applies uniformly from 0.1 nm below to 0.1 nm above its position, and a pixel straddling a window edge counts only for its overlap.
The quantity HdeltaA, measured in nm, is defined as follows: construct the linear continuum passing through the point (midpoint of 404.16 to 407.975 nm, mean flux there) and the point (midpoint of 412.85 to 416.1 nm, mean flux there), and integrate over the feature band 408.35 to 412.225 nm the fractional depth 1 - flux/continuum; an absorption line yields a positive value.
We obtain 0.69 nm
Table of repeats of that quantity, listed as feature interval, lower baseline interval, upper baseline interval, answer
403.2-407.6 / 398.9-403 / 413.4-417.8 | -0.17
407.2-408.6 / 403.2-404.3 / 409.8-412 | -0.18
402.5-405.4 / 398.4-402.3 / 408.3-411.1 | -0.37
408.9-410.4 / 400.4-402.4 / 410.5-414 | 0.35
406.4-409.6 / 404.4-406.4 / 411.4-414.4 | 0.20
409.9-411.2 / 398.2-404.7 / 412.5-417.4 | 0.41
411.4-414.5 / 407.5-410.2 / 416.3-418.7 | -0.21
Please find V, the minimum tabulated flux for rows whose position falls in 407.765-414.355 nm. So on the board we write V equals 6.667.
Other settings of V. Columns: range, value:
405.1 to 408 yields 12.25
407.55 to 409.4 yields 10.59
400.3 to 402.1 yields 12.04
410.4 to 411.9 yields 9.021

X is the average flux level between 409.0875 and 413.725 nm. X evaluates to 11.3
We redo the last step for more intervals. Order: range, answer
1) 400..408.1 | 13.6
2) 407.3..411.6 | 11.2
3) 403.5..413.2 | 12.4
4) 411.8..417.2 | 12.7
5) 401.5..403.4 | 13.6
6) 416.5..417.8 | 12.2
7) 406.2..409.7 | 12.8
